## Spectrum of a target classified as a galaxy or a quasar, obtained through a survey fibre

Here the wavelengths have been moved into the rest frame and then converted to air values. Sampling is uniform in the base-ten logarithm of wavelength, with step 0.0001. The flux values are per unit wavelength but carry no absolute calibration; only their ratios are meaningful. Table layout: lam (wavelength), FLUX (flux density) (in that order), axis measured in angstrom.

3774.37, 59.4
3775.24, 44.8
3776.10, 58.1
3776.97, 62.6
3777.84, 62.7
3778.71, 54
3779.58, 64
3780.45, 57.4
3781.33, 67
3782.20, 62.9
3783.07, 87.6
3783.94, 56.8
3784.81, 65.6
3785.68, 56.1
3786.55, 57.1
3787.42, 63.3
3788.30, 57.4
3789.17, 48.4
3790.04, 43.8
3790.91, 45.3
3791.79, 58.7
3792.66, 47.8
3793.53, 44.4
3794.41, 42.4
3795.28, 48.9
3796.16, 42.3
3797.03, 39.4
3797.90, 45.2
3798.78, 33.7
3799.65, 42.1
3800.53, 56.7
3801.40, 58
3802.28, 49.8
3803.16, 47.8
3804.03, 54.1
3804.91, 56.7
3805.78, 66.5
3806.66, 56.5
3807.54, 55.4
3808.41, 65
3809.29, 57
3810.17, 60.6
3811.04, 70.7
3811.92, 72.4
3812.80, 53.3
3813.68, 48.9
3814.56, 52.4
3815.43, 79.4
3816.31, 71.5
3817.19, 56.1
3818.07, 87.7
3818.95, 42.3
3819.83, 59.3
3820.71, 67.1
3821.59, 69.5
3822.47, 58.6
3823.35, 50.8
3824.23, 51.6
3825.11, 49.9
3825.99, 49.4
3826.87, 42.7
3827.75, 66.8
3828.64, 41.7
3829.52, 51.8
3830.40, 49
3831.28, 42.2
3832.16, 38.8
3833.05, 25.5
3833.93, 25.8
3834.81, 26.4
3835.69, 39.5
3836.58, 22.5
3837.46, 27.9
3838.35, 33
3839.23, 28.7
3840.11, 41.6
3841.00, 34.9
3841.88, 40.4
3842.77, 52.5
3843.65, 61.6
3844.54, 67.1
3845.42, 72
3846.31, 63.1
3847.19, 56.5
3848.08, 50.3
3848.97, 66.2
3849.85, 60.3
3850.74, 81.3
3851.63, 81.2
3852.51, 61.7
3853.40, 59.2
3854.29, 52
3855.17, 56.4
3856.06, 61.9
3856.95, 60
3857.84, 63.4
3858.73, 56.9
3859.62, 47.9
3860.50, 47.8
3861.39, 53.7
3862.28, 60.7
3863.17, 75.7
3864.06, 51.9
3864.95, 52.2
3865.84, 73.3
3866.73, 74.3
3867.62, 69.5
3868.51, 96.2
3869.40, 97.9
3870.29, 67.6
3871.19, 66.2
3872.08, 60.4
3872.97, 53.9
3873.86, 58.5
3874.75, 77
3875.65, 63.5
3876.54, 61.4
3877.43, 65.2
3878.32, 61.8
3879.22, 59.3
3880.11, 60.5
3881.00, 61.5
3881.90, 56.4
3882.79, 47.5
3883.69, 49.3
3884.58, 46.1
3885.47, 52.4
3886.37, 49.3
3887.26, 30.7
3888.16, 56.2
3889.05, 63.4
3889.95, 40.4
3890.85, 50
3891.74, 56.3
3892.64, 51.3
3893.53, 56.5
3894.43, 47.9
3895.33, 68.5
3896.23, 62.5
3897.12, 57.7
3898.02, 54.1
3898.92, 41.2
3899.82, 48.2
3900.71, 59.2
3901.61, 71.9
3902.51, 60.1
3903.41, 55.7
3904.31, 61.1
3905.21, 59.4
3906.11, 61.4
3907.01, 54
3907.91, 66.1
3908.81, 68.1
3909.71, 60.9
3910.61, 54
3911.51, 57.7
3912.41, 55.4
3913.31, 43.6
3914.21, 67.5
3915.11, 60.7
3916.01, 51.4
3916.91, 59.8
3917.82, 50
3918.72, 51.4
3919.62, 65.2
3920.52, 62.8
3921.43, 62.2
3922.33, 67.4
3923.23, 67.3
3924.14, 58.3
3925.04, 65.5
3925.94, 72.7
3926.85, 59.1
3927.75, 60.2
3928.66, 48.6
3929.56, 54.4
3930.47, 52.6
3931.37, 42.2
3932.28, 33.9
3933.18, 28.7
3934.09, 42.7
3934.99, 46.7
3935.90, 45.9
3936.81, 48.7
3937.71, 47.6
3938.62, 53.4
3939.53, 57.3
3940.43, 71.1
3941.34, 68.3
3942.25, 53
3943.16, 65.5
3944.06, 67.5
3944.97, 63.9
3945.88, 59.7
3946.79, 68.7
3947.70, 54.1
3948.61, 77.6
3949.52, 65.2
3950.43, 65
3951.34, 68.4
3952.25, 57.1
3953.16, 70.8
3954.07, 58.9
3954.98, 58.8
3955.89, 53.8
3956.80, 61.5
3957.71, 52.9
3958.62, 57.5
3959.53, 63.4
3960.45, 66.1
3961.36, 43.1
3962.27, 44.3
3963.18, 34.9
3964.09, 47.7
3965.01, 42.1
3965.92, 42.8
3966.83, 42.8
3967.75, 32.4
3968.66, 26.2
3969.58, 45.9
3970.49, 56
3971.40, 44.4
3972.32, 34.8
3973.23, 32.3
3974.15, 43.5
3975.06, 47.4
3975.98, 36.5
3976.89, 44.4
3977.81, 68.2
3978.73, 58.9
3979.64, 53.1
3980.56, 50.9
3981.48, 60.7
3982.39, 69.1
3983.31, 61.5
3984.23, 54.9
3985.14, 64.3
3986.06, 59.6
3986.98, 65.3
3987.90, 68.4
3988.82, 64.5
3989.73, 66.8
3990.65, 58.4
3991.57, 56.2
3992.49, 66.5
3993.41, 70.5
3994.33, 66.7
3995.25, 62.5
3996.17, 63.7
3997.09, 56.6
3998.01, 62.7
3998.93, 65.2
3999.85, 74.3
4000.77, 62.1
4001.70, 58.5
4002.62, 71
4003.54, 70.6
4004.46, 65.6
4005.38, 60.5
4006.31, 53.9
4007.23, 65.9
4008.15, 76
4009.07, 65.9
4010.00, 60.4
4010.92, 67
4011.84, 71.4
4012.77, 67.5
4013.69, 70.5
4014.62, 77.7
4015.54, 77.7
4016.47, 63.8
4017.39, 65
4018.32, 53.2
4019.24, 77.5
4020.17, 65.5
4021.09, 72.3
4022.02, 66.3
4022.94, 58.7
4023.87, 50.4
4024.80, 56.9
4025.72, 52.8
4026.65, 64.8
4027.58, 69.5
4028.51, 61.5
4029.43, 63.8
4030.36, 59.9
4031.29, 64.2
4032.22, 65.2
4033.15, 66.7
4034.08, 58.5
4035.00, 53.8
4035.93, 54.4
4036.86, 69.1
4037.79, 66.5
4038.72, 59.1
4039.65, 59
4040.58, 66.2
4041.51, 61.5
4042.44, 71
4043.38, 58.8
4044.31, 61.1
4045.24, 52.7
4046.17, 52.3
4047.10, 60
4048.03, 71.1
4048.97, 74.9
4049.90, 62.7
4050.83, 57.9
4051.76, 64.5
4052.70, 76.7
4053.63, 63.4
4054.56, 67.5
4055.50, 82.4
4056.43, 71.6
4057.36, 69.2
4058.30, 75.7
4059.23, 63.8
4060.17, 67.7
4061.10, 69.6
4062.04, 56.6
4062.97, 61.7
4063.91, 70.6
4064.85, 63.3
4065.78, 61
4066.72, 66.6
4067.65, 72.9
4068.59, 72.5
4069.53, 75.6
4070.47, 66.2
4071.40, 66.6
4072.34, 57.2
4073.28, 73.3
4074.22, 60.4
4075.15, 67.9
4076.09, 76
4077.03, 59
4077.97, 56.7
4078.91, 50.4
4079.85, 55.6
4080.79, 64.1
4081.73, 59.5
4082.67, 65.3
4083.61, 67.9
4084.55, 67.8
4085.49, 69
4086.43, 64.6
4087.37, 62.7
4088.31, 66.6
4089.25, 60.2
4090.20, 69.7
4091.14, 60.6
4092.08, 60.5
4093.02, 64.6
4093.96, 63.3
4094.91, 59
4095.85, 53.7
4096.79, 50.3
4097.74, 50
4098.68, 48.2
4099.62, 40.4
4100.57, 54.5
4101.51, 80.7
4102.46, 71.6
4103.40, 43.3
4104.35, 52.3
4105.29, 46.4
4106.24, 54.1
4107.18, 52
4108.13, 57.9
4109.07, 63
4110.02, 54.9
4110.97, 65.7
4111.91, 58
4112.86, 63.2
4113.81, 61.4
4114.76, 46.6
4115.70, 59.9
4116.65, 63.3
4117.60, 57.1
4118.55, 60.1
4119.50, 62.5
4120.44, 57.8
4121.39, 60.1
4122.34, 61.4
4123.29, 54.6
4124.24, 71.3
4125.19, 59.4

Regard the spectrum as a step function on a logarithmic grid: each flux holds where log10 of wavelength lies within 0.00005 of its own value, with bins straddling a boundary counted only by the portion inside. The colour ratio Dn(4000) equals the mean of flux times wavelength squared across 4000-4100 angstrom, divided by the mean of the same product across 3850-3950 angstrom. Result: 1.17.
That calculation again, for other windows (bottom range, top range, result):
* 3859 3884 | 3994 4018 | 1.12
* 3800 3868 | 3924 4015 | 1.12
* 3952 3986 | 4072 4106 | 1.26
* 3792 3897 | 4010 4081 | 1.30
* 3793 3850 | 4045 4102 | 1.41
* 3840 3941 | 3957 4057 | 1.10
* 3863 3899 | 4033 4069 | 1.19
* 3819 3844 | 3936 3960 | 1.45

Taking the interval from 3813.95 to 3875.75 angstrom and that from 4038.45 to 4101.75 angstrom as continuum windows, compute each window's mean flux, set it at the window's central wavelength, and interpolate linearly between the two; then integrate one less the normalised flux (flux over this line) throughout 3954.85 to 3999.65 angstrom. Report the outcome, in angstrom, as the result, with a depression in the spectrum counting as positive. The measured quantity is 4.8 angstrom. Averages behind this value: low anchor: 56.5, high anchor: 63.7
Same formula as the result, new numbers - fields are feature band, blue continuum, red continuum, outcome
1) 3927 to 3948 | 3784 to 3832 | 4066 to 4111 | 1.4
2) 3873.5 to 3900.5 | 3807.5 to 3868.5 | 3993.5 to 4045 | 1.2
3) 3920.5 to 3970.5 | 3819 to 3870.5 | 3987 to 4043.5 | 4.4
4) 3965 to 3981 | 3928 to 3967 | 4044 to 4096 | 3.4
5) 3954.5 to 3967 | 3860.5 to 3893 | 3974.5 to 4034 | 2.2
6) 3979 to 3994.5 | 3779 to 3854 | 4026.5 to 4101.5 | -0.4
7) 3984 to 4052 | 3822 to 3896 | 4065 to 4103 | -3.8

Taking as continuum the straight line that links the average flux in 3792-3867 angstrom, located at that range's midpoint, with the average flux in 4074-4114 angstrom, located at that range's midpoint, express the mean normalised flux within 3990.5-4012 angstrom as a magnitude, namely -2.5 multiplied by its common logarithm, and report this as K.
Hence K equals -0.12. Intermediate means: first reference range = 53.6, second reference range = 59.8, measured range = 64.7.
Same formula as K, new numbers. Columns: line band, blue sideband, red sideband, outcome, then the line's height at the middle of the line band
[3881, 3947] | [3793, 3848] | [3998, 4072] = 0.03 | 57.2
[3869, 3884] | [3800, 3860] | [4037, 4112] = -0.13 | 55.8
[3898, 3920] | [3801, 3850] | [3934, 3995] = -0.06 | 54.4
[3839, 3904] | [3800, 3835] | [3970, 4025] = -0.04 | 56.8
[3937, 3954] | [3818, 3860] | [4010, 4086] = -0.08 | 58.4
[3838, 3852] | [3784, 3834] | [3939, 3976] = -0.04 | 53.7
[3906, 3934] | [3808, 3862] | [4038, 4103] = 0.02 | 57.5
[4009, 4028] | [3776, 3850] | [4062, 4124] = -0.11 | 58.9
